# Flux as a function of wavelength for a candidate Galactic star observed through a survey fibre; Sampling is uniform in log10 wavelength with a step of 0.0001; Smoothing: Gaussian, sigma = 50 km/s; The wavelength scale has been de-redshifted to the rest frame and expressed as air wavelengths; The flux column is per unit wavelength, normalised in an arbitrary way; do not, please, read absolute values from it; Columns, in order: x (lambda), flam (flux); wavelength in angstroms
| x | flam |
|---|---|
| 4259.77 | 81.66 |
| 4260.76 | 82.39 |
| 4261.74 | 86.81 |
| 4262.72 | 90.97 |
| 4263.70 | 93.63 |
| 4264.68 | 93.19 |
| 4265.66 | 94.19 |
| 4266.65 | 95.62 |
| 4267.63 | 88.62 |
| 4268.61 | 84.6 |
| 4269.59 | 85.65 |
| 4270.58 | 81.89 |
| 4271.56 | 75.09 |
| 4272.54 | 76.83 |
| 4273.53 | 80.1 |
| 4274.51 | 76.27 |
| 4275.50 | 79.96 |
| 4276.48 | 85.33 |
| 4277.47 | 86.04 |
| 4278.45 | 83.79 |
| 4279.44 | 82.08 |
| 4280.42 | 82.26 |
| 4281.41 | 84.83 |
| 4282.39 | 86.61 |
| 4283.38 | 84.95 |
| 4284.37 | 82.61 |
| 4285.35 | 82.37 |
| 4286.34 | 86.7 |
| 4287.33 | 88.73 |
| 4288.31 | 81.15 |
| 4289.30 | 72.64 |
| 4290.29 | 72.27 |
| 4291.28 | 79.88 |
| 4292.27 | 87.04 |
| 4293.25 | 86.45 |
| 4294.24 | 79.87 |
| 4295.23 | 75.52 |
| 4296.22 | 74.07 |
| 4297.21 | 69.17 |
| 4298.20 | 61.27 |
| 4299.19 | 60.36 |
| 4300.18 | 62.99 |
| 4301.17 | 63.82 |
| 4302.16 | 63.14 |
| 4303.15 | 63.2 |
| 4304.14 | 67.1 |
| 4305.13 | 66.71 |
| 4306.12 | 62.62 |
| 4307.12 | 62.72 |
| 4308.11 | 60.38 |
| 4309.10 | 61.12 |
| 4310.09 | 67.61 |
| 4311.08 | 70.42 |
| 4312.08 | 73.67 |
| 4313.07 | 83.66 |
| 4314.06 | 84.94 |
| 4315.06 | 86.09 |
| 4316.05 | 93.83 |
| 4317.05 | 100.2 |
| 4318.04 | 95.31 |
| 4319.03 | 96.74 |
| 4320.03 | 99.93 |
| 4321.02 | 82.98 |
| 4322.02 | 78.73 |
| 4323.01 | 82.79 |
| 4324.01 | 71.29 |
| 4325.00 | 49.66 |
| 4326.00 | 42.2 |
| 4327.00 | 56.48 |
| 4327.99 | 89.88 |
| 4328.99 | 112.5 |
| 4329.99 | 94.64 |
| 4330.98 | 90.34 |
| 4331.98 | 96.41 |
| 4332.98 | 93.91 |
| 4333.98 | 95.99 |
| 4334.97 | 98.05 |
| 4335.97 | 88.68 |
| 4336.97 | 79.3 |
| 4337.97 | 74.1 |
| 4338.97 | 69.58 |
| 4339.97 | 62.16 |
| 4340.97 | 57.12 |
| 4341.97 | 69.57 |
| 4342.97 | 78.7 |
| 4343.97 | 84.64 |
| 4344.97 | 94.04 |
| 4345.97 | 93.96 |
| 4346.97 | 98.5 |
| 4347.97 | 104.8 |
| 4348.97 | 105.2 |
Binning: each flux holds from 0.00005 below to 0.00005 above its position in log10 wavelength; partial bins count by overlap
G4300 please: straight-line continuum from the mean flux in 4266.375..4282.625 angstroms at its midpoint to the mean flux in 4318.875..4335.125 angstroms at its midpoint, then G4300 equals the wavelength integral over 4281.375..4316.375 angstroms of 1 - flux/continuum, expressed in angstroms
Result 3.7 angstroms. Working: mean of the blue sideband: 83.1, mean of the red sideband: 83.7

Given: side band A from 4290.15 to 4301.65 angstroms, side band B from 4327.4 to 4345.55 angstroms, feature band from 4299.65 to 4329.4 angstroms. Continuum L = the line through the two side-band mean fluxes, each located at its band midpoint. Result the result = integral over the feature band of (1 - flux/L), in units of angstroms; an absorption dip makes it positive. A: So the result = 1.3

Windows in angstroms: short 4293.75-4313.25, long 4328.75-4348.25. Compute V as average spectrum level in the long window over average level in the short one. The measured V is 1.28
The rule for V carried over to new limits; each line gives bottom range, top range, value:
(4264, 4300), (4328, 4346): 1.05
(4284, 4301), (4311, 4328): 1.05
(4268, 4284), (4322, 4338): 1.00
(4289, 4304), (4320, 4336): 1.17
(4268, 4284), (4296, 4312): 0.79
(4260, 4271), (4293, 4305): 0.77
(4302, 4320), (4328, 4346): 1.11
